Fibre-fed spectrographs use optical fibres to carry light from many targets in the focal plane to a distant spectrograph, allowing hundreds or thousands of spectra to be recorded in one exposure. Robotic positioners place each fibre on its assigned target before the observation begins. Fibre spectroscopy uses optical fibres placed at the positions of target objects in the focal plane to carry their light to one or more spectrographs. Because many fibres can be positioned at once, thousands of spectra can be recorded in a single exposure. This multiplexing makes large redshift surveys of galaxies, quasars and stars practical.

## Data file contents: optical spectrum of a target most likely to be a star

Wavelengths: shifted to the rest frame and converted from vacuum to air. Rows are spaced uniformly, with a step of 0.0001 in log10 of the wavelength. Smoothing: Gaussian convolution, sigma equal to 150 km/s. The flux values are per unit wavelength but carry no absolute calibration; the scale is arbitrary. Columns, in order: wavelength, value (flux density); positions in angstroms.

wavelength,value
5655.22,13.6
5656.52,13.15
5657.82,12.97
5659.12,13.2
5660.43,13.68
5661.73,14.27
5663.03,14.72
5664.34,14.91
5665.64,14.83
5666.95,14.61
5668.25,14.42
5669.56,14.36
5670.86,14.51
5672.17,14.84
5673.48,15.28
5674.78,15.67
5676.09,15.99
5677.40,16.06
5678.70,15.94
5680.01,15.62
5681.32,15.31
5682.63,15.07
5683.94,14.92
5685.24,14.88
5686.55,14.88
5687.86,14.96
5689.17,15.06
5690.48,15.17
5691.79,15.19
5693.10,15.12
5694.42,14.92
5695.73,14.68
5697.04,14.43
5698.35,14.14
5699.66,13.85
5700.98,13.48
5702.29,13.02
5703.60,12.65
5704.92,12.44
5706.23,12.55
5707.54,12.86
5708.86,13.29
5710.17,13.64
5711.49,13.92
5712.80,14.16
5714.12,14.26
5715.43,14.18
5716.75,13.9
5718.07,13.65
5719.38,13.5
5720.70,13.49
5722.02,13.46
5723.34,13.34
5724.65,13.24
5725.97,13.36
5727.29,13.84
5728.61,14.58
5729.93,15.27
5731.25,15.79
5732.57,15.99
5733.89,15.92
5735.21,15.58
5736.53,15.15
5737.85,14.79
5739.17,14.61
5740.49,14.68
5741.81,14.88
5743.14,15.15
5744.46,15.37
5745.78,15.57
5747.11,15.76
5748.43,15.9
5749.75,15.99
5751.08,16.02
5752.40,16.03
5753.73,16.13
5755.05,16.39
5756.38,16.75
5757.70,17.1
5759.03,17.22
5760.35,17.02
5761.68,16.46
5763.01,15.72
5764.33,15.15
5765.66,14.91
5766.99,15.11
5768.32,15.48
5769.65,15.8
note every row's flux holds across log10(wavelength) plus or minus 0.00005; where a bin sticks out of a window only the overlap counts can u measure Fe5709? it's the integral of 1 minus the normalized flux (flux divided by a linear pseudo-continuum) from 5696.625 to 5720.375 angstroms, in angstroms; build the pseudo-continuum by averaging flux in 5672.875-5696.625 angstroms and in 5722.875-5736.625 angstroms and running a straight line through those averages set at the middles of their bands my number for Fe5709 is 2.3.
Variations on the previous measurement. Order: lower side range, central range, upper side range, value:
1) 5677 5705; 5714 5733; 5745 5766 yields 1.6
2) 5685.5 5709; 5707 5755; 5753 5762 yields 2.8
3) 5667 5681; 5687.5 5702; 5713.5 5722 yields 0.0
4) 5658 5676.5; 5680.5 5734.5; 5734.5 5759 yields 3.4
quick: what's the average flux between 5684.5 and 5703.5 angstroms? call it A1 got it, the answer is 14.5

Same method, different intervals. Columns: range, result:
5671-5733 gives 14.4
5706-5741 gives 14.2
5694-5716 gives 13.7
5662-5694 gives 15.1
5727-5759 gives 15.6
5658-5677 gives 14.6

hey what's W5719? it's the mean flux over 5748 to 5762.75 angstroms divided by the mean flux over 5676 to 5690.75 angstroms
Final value 1.1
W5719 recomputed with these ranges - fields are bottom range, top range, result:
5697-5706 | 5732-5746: 1.14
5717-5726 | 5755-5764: 1.24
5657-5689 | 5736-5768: 1.06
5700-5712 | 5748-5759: 1.25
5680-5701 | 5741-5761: 1.09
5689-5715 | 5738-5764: 1.14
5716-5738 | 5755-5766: 1.14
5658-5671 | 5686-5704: 1.01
